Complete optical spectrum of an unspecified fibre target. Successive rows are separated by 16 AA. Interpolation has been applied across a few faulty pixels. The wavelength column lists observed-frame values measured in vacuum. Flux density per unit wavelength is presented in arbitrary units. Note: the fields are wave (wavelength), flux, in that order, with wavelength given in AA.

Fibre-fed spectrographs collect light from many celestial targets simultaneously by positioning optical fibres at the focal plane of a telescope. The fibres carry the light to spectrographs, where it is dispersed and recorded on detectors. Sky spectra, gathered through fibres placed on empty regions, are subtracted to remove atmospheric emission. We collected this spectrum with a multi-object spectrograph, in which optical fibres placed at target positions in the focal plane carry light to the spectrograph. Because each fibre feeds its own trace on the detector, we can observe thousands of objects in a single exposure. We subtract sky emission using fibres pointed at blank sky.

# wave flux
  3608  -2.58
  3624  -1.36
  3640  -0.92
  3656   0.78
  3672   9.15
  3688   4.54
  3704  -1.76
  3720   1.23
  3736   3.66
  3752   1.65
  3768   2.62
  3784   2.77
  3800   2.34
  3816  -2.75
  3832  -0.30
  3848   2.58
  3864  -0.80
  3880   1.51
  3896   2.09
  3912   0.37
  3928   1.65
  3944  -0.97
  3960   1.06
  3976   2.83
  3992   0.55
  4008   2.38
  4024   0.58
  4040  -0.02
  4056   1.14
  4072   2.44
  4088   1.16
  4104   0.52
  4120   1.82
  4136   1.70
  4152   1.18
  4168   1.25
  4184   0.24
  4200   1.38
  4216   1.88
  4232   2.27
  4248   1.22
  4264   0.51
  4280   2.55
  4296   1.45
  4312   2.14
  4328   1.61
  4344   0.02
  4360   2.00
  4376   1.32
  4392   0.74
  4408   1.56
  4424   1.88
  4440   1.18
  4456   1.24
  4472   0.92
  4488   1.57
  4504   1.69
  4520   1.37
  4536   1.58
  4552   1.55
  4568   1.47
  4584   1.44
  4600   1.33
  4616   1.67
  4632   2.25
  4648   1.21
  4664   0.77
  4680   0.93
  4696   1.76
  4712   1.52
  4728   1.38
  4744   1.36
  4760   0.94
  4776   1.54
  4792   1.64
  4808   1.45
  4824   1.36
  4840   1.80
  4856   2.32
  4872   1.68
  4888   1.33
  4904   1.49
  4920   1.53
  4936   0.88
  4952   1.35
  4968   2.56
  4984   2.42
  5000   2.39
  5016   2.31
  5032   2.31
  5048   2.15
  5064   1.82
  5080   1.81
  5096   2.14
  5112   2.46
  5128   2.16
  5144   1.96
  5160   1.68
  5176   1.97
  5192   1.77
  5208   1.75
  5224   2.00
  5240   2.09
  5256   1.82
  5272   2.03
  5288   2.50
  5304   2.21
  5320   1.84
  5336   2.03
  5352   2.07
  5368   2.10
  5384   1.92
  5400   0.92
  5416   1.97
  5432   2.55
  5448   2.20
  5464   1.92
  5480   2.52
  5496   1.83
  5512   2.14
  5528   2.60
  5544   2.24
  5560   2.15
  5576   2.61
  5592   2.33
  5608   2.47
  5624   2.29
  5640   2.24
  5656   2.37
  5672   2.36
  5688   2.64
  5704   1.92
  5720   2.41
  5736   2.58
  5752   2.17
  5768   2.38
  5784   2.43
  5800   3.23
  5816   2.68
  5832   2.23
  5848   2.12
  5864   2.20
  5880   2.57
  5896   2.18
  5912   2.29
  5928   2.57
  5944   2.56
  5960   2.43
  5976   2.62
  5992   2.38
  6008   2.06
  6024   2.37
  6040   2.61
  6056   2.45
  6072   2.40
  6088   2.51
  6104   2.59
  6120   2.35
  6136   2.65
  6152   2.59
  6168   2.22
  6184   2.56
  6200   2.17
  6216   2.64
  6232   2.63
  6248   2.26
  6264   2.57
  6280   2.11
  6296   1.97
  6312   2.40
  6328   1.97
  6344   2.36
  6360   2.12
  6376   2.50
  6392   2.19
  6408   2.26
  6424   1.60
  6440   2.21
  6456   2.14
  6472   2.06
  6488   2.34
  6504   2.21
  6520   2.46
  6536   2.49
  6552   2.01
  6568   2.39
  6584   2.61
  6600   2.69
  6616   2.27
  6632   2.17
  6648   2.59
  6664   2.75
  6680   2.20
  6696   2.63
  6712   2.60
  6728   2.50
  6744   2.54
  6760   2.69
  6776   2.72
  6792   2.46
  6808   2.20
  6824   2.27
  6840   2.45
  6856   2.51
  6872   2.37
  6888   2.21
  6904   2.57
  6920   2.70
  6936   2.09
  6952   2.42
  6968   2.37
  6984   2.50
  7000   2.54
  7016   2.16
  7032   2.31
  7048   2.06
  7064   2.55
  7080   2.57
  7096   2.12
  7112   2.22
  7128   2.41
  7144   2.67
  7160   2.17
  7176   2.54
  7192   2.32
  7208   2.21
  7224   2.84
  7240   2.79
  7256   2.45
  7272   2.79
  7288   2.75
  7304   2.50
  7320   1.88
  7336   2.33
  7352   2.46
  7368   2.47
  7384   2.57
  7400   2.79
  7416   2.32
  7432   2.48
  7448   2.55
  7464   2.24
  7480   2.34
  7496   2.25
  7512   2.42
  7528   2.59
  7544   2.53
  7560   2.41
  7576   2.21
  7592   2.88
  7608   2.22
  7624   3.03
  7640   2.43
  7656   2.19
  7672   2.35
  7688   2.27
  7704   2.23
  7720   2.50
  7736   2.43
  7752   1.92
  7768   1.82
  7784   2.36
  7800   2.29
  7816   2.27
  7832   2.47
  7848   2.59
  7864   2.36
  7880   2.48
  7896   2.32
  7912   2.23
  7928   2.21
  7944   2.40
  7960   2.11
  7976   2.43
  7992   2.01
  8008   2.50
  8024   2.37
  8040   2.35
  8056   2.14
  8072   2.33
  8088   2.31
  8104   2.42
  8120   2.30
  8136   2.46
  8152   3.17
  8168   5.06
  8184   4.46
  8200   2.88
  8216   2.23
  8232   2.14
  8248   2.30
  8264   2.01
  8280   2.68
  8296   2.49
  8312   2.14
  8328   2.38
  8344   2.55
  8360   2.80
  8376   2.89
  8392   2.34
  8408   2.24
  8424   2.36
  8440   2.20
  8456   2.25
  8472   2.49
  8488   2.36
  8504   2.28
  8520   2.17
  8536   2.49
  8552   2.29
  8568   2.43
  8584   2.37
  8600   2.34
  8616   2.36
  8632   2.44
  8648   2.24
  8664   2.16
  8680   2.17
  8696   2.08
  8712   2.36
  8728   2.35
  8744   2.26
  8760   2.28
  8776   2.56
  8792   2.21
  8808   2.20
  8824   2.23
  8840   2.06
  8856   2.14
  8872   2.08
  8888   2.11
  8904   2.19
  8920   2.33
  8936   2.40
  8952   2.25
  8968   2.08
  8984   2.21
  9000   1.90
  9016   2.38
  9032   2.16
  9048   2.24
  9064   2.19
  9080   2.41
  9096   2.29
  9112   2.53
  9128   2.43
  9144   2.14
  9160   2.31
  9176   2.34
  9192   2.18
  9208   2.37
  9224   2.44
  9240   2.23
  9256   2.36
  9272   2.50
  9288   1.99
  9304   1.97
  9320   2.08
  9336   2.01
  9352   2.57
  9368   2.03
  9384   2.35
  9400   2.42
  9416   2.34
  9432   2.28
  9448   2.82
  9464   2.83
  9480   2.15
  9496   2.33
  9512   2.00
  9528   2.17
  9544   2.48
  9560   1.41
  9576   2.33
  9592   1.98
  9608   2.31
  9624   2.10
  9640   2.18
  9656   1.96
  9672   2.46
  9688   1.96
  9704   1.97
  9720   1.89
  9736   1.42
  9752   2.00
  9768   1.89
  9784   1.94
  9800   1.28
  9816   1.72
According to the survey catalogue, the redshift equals 0.24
